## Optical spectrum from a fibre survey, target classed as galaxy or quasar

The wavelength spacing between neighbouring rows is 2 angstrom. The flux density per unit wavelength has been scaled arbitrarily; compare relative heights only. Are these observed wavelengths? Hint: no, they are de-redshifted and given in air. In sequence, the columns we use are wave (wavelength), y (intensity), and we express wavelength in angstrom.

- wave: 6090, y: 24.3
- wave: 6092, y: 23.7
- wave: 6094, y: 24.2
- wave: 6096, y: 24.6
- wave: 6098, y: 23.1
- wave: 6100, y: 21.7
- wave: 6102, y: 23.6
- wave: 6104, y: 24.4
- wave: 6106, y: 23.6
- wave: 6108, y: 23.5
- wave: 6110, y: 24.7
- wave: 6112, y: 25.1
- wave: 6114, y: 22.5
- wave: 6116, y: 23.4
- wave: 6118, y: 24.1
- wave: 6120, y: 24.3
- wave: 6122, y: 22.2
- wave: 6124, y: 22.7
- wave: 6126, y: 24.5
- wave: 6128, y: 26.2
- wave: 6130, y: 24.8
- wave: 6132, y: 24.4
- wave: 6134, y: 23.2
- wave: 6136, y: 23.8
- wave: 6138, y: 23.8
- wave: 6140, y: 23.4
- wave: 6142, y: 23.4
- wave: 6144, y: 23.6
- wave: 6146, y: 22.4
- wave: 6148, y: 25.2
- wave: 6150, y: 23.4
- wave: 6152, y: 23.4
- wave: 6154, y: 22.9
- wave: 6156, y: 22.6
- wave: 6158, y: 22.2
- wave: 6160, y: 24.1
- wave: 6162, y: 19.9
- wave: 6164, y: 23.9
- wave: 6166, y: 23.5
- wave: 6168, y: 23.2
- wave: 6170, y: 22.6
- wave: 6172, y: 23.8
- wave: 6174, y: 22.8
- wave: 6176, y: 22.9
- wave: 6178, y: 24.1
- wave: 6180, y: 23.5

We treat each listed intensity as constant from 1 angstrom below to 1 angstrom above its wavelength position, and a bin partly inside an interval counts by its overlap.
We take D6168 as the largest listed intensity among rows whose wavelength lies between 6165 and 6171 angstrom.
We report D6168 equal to 23.5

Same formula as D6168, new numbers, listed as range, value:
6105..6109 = 23.6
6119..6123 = 24.3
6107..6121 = 25.1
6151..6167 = 24.1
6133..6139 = 23.8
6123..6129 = 26.2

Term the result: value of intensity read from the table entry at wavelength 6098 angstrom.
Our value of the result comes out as 23.1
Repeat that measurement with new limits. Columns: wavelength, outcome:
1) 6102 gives 23.6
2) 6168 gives 23.2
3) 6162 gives 19.9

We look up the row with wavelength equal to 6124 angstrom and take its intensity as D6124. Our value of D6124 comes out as 22.7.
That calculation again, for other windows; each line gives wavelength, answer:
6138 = 23.8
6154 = 22.9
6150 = 23.4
